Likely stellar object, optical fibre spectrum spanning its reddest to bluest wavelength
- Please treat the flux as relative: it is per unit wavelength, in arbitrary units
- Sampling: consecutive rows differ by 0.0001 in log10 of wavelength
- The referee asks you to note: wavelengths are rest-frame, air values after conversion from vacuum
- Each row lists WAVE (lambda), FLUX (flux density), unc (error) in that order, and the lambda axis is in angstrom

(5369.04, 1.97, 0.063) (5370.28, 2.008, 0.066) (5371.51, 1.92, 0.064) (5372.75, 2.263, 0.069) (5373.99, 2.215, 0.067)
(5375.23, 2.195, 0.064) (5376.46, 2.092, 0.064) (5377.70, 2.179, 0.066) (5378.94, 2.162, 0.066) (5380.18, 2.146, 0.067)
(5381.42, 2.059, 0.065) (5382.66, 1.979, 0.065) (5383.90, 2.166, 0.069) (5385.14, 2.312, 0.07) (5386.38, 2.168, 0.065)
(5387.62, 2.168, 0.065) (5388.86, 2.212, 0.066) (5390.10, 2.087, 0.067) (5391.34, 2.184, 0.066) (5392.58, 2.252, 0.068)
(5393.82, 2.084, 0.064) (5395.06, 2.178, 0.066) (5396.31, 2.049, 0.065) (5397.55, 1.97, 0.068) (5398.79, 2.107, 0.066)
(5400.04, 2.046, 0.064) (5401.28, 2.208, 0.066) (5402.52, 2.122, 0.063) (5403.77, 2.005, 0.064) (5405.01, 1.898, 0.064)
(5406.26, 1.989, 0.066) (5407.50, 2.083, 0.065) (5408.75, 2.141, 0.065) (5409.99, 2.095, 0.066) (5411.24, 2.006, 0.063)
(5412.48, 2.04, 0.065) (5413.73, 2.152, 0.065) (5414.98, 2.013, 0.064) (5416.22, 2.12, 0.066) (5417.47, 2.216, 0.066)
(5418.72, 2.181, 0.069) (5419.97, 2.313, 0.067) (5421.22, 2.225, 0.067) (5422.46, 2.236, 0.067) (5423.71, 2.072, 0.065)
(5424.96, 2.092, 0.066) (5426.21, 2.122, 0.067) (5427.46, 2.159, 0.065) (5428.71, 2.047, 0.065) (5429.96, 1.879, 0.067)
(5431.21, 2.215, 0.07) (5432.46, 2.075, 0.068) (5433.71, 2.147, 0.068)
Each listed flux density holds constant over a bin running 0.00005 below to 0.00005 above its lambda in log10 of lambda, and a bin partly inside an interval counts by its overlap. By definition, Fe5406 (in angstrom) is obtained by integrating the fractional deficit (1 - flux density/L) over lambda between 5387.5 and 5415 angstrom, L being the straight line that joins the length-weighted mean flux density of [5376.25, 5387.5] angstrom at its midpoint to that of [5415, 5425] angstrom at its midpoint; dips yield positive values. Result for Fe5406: 0.9 angstrom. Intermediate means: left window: 2.14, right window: 2.18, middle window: 2.09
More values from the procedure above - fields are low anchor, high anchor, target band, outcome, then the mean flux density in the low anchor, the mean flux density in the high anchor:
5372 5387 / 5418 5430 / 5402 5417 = 0.6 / 2.16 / 2.15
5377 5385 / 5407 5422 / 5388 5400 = 0.0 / 2.12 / 2.13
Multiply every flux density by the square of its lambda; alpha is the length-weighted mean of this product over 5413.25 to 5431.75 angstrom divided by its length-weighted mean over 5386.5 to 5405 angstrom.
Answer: 1.0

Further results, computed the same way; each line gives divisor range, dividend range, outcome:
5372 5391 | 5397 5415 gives 0.96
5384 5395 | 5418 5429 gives 1.00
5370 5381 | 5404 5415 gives 0.97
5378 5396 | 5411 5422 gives 1.01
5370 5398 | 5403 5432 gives 1.00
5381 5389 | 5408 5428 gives 1.01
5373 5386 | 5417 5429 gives 1.02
